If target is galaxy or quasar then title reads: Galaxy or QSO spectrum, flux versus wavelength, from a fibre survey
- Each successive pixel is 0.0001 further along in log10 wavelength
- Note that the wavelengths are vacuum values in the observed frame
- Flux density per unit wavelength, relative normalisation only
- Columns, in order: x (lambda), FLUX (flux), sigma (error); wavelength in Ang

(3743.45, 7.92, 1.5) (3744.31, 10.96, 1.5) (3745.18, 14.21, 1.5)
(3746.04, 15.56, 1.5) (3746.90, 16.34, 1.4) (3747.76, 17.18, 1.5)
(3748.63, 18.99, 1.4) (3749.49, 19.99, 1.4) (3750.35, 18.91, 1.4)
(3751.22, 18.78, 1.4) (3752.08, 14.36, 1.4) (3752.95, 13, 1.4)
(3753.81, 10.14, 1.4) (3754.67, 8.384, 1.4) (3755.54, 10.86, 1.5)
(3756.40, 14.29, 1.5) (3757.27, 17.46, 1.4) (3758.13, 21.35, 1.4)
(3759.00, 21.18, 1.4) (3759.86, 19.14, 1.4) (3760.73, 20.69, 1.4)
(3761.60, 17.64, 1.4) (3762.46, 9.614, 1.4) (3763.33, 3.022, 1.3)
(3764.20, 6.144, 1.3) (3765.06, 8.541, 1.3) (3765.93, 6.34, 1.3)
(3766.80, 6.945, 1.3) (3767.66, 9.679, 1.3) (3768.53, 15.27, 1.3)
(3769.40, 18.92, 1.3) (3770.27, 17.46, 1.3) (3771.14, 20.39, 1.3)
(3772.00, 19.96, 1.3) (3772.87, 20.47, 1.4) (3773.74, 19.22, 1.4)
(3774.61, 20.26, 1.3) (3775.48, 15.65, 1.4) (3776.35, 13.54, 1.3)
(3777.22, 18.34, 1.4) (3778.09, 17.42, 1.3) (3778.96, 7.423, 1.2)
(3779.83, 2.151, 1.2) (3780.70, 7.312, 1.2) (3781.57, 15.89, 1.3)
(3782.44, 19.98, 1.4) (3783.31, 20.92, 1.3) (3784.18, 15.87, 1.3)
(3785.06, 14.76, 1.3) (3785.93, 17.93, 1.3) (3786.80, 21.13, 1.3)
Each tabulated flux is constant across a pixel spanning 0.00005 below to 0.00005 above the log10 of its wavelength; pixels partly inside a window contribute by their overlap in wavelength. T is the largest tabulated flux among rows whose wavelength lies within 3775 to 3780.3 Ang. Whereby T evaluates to 18.34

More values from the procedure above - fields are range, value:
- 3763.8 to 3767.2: 8.541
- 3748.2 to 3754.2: 19.99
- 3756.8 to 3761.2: 21.35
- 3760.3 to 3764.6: 20.69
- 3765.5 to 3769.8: 18.92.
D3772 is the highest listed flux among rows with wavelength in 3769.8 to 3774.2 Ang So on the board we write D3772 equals 20.47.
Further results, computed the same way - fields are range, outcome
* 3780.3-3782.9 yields 19.98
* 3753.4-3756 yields 10.86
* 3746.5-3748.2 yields 17.18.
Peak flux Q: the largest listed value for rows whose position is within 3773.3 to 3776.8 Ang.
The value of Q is 20.26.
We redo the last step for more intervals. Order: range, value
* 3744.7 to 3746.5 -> 15.56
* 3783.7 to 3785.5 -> 15.87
